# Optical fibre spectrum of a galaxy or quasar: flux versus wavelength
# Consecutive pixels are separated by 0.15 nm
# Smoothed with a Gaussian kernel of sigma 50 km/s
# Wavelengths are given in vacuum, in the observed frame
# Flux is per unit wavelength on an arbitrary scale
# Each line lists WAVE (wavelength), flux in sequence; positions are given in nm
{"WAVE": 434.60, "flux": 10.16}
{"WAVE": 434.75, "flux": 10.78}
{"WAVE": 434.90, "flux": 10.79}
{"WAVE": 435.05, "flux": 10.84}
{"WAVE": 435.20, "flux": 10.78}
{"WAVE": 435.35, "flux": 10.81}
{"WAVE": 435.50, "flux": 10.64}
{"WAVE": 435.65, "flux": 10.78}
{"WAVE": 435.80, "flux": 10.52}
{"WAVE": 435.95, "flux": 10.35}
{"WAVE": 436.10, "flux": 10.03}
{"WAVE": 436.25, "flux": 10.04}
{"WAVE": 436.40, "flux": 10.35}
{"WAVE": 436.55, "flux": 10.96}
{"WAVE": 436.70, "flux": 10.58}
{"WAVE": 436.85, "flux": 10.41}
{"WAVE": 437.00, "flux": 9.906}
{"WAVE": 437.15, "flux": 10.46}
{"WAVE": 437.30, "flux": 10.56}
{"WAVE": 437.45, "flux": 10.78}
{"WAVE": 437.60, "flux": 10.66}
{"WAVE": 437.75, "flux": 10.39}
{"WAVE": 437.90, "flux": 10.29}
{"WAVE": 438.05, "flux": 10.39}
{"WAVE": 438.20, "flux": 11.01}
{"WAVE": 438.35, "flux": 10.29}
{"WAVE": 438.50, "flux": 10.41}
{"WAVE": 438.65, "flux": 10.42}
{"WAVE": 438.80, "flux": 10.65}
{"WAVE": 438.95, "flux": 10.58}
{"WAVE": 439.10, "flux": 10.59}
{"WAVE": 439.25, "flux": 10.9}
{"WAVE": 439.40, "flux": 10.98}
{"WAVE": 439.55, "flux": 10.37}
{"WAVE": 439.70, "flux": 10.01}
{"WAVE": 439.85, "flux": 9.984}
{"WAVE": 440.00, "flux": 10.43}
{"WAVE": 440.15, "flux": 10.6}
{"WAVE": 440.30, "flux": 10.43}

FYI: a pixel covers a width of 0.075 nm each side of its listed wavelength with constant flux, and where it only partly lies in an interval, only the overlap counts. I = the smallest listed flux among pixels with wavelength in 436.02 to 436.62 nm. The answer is 10.03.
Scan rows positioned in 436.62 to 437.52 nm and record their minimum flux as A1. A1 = 9.906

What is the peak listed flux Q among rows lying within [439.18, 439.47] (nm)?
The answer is 10.98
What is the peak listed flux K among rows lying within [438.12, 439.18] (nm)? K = 11.01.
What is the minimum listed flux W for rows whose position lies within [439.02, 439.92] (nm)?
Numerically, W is 9.984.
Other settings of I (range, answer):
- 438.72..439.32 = 10.58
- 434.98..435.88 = 10.52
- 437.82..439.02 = 10.29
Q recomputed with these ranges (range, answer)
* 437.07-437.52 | 10.78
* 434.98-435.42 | 10.84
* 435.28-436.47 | 10.81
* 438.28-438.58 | 10.41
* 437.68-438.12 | 10.39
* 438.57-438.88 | 10.65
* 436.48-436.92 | 10.96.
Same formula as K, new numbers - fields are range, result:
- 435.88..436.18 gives 10.35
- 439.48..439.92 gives 10.37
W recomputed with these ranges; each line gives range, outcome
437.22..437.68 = 10.56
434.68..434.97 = 10.78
